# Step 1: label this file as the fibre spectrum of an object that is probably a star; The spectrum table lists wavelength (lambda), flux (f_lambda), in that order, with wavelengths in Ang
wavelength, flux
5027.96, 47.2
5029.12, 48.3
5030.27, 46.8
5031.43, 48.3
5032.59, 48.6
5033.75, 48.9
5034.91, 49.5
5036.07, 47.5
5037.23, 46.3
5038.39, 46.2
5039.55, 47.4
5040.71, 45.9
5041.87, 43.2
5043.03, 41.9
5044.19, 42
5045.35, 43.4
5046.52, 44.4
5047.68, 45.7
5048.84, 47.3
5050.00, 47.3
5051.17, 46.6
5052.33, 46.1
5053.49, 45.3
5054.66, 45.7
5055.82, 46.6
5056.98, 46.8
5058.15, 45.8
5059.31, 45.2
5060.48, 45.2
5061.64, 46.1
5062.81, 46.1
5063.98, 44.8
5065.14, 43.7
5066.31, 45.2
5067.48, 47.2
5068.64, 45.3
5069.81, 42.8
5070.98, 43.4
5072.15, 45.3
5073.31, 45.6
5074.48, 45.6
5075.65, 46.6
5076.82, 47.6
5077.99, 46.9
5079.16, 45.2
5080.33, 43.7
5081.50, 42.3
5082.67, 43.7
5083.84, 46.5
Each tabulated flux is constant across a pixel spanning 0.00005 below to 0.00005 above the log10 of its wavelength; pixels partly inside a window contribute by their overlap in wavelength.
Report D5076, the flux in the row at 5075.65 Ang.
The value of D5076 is 46.6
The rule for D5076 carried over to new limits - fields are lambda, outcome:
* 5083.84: 46.5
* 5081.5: 42.3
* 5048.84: 47.3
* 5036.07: 47.5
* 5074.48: 45.6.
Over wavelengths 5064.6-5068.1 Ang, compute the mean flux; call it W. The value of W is 45.4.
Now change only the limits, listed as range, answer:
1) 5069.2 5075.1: 44.5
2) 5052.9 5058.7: 46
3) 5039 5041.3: 46.7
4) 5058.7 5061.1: 45.3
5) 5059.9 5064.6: 45.6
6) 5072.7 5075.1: 45.7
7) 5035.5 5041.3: 46.7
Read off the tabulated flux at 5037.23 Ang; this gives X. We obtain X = 46.3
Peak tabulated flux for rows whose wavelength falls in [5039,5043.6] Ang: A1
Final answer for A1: 47.4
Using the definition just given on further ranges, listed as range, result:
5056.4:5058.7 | 46.8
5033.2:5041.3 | 49.5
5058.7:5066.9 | 46.1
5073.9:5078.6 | 47.6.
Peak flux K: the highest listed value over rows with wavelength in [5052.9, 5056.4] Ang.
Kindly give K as 46.6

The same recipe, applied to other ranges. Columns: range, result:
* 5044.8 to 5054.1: 47.3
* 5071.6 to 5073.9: 45.6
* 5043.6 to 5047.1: 44.4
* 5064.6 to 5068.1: 47.2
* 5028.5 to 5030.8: 48.3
